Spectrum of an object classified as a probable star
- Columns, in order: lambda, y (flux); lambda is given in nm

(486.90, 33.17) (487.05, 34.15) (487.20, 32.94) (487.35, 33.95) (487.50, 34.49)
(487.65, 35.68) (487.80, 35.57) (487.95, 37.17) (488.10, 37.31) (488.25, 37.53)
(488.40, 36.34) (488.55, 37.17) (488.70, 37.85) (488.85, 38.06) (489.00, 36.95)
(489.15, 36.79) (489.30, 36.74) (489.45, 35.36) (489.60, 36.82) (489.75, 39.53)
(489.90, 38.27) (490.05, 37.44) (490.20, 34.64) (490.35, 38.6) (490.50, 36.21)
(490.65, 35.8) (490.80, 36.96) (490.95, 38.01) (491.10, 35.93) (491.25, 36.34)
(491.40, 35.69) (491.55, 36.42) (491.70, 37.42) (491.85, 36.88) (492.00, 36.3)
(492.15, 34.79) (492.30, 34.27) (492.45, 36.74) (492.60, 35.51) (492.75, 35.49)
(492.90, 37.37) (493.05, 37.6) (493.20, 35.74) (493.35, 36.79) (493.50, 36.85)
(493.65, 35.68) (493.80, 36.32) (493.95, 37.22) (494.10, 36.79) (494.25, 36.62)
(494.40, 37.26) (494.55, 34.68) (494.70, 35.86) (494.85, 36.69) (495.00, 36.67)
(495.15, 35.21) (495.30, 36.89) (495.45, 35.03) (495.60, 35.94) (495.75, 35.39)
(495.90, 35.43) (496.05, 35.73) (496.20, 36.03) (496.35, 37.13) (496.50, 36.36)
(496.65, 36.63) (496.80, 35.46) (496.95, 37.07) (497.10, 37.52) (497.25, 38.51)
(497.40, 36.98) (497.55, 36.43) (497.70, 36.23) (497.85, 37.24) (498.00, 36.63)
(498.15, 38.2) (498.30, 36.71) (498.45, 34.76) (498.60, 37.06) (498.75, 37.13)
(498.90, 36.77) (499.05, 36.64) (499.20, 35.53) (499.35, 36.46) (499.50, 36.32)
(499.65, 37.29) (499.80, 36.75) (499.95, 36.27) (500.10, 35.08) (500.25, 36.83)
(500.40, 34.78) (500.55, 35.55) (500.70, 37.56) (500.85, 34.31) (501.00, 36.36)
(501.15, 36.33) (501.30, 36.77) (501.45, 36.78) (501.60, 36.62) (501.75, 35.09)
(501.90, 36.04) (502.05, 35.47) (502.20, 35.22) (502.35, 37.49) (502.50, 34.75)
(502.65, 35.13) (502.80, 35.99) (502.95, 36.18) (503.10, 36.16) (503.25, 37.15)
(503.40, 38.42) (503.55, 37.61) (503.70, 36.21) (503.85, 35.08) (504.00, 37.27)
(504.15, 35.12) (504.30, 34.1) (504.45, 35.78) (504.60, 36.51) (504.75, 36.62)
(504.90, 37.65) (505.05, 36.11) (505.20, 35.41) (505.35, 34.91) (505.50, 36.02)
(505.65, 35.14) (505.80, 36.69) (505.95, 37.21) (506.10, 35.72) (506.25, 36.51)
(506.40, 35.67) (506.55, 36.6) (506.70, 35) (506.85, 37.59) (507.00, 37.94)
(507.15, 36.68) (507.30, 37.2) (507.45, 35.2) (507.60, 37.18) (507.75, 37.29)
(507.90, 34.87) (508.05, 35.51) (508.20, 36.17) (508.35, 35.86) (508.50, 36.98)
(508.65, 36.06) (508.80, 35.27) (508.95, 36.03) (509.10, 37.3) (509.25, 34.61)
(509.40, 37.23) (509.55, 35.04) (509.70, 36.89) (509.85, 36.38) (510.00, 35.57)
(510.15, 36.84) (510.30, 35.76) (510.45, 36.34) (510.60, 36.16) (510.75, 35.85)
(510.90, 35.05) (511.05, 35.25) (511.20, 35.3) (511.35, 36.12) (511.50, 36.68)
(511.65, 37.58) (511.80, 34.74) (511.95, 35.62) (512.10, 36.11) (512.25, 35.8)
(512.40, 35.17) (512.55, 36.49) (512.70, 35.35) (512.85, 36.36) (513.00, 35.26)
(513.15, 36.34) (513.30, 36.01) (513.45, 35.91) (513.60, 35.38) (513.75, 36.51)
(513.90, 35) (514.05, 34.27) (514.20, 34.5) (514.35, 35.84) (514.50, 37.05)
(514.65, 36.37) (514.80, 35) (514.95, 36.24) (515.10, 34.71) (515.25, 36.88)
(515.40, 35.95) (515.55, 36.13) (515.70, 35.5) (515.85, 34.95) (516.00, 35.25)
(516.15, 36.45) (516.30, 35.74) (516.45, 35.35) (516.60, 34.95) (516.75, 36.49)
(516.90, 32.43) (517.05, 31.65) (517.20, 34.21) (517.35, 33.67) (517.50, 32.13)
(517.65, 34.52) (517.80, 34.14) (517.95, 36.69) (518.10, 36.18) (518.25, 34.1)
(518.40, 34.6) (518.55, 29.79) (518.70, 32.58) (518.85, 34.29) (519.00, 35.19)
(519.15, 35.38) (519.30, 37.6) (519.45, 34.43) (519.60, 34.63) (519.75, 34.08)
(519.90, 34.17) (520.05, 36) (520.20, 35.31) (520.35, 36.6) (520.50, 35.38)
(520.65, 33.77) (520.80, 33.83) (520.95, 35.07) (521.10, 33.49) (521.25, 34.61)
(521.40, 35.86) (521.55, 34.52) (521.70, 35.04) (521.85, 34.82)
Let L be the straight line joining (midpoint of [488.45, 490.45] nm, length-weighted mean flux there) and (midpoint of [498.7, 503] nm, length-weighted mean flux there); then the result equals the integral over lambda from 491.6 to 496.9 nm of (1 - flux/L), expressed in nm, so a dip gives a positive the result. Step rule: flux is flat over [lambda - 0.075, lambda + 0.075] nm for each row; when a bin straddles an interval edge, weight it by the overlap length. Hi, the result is 0.08 nm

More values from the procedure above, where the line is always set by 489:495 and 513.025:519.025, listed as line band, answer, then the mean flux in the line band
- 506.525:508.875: -0.054 nm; 36.3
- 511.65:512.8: -0.017 nm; 35.8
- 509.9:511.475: -0.024 nm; 35.9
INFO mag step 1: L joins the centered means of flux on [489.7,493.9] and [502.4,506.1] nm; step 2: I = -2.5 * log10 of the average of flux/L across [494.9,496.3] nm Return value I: 0.02 mag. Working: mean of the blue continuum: 36.5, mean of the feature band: 35.9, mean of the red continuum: 36.1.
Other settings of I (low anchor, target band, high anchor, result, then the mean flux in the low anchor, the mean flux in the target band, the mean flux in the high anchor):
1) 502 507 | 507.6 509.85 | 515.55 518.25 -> -0.013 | 36.2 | 36.1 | 34.7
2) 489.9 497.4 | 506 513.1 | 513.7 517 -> -0.011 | 36.4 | 36.1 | 35.5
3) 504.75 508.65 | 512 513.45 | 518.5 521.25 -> -0.011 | 36.3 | 35.9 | 34.6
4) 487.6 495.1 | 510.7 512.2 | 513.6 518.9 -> -0.019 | 36.6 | 35.8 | 34.9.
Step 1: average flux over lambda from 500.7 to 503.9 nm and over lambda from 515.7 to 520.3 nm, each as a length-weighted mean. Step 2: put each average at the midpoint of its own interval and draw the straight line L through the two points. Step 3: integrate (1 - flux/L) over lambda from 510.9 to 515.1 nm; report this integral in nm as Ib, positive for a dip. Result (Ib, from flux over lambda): -0.08 nm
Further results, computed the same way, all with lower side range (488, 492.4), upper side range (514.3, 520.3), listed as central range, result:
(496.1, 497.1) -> 0.00 nm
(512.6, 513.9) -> -0.02 nm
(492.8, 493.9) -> 0.00 nm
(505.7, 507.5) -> -0.04 nm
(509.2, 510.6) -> -0.03 nm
